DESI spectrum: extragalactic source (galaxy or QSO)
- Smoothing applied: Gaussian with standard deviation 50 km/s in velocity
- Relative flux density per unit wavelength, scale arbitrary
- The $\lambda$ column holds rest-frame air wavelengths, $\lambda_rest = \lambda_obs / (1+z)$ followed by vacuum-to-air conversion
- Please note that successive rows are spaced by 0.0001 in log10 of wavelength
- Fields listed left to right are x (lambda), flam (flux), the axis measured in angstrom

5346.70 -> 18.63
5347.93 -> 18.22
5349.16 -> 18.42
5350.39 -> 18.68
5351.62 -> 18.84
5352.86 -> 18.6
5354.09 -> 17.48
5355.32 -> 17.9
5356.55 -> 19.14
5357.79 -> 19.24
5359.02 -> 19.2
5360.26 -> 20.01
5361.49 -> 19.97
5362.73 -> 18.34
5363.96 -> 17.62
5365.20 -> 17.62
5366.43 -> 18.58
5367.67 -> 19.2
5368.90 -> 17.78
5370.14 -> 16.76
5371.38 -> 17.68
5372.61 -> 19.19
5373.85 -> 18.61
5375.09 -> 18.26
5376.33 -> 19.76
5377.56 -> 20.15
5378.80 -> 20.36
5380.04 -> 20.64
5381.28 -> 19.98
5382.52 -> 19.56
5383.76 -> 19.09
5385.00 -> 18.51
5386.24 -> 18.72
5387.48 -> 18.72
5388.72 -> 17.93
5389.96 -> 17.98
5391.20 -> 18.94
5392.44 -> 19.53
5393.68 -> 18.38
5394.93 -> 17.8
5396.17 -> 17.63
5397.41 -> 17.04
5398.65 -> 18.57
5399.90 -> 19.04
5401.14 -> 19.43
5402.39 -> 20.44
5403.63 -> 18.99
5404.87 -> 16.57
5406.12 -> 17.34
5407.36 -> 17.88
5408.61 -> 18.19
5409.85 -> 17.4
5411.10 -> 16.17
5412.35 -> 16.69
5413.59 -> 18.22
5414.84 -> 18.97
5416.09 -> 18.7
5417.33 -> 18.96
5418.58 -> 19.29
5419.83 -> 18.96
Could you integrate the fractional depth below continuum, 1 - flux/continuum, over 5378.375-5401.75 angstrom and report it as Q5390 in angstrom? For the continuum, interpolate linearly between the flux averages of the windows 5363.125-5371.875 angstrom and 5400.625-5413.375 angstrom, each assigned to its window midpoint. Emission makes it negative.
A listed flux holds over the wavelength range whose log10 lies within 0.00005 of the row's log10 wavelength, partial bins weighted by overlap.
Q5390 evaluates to -1.2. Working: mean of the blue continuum 17.9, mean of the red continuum 17.9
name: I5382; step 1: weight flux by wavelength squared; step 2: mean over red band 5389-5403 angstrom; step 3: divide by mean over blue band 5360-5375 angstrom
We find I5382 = 1.0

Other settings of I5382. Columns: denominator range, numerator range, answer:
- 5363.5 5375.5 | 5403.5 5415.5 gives 0.98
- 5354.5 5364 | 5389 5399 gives 0.97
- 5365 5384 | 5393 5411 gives 0.97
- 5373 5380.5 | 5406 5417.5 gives 0.92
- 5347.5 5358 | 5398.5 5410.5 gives 1.01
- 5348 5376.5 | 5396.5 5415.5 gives 0.99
